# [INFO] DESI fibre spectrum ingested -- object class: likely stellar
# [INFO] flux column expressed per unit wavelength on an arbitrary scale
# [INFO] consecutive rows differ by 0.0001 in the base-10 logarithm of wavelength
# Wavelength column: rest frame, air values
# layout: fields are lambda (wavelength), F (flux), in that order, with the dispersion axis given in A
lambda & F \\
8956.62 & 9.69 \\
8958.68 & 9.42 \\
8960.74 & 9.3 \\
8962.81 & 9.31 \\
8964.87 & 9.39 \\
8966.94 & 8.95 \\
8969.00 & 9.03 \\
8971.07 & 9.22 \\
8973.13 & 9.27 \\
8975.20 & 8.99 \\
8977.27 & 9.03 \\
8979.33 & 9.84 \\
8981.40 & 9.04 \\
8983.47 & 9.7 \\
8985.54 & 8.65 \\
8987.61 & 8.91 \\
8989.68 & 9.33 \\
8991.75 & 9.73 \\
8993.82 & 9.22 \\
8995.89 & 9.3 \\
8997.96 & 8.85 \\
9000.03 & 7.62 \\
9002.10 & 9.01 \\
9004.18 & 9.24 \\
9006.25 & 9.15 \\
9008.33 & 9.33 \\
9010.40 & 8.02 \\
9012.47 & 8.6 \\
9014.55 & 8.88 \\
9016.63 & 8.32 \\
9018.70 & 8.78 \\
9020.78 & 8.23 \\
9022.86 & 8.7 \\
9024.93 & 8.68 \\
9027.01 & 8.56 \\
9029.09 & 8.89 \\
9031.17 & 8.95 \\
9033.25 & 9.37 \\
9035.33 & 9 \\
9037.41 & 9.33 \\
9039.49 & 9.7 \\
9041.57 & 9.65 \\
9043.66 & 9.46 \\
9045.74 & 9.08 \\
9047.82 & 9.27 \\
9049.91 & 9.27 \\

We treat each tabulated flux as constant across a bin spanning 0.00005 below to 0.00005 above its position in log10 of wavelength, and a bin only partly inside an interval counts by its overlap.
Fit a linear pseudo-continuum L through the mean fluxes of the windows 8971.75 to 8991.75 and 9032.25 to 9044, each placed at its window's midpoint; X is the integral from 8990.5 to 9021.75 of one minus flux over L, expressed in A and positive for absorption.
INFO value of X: 1.6 A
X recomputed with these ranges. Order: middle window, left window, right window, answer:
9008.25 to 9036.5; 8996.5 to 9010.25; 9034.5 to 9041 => 1.3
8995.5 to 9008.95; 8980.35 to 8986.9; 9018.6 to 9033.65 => 0.1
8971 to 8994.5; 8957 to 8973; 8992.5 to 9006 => -0.4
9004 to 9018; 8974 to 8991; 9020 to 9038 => 0.3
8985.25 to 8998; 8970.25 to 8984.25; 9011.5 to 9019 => -0.2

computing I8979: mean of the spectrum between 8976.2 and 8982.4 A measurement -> 9.31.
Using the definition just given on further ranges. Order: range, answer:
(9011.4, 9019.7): 8.64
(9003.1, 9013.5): 8.87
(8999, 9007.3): 8.75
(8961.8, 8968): 9.22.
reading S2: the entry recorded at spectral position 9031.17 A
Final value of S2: 8.95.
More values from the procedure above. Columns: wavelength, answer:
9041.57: 9.65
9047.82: 9.27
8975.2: 8.99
